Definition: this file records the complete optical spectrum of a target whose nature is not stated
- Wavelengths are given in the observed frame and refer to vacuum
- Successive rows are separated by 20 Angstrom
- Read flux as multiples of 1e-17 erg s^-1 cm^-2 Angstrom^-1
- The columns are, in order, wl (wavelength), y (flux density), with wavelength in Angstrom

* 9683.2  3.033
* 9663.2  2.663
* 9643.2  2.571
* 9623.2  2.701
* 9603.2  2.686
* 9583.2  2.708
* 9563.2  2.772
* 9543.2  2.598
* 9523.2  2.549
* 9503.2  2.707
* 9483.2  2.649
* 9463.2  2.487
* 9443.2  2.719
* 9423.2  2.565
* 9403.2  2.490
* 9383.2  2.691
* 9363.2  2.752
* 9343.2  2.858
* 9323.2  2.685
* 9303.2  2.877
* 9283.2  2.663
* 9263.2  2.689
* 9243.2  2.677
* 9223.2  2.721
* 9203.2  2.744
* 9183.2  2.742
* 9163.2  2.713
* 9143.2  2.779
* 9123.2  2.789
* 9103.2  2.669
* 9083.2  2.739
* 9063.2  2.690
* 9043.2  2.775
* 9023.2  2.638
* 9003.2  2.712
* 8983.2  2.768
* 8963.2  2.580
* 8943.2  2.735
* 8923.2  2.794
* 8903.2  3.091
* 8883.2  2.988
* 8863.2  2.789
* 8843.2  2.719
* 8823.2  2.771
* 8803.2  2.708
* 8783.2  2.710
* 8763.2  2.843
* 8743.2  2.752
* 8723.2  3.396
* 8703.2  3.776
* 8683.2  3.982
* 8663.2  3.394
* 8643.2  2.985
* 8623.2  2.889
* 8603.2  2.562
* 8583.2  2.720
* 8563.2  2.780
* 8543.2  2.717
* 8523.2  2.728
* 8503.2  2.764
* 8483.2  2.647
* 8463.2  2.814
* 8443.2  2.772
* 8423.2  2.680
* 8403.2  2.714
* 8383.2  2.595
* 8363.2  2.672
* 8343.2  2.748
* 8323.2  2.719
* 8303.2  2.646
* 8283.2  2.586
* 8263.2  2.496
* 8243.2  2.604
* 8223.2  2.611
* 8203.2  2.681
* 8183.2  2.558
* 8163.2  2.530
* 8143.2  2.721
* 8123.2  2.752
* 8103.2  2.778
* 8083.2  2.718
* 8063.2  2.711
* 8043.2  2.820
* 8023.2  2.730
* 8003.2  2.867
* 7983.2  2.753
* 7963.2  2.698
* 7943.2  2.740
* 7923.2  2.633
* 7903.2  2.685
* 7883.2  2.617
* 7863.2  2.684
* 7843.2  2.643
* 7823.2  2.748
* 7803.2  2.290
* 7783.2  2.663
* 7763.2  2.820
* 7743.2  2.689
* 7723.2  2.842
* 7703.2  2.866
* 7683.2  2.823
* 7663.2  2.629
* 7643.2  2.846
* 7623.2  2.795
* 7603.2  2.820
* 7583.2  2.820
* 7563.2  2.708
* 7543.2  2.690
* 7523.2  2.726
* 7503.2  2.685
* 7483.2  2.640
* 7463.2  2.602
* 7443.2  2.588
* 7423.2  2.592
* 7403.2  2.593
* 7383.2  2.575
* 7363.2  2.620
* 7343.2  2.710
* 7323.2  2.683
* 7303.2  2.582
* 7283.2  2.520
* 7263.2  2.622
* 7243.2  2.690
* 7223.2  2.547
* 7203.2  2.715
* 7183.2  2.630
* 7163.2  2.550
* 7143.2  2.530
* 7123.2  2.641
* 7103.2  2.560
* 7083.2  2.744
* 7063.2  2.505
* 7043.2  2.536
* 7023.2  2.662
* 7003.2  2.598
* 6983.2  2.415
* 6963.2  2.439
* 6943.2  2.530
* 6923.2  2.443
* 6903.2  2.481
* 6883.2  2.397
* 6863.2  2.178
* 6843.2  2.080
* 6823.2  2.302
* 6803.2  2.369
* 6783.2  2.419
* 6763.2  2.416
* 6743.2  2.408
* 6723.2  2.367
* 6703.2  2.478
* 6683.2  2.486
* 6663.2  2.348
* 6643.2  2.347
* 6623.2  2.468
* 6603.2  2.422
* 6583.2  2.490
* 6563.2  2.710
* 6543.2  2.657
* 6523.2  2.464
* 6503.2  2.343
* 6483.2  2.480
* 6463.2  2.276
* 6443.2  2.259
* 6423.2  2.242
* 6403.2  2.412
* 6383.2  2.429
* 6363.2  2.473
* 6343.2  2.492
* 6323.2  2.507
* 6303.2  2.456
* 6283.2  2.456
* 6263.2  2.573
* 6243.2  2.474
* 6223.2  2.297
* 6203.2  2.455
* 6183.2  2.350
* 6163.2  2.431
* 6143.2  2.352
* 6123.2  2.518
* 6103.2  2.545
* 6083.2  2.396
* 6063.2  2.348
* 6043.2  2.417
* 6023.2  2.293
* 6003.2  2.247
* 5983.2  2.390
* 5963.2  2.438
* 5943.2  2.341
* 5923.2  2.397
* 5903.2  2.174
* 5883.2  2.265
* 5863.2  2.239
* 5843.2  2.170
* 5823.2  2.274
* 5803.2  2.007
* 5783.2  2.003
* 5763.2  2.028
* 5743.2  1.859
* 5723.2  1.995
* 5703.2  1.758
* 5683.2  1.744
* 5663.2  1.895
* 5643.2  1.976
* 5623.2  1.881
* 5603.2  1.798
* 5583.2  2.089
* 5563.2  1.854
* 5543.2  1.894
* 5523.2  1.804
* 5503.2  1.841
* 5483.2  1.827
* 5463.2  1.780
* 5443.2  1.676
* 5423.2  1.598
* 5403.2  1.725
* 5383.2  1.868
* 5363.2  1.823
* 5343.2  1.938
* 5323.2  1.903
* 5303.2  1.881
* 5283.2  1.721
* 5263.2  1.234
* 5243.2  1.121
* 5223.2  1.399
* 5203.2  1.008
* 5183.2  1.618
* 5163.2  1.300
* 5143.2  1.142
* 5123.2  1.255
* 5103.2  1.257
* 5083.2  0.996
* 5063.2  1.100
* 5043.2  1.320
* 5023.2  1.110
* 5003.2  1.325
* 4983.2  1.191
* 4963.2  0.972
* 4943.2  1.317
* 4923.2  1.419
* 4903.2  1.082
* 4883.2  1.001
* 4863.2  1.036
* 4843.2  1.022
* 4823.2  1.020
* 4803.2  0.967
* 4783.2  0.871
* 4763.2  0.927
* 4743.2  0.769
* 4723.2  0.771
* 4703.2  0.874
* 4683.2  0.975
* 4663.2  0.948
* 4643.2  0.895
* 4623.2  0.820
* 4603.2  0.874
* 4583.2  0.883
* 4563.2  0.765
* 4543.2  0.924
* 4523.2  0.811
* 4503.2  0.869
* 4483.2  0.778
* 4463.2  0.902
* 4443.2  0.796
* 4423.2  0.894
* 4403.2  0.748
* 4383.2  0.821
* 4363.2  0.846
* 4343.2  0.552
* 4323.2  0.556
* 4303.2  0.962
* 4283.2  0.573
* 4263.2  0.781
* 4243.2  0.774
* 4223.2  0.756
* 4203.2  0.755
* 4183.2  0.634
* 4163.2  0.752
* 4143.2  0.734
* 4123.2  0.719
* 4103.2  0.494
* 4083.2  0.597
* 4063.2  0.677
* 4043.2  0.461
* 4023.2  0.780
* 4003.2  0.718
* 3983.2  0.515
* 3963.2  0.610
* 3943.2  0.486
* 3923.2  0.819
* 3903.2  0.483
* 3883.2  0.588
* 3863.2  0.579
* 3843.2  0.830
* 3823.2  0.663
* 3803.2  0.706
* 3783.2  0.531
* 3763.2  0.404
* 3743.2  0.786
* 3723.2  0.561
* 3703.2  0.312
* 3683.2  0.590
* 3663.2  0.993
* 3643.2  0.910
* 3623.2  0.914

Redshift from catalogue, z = 0.32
